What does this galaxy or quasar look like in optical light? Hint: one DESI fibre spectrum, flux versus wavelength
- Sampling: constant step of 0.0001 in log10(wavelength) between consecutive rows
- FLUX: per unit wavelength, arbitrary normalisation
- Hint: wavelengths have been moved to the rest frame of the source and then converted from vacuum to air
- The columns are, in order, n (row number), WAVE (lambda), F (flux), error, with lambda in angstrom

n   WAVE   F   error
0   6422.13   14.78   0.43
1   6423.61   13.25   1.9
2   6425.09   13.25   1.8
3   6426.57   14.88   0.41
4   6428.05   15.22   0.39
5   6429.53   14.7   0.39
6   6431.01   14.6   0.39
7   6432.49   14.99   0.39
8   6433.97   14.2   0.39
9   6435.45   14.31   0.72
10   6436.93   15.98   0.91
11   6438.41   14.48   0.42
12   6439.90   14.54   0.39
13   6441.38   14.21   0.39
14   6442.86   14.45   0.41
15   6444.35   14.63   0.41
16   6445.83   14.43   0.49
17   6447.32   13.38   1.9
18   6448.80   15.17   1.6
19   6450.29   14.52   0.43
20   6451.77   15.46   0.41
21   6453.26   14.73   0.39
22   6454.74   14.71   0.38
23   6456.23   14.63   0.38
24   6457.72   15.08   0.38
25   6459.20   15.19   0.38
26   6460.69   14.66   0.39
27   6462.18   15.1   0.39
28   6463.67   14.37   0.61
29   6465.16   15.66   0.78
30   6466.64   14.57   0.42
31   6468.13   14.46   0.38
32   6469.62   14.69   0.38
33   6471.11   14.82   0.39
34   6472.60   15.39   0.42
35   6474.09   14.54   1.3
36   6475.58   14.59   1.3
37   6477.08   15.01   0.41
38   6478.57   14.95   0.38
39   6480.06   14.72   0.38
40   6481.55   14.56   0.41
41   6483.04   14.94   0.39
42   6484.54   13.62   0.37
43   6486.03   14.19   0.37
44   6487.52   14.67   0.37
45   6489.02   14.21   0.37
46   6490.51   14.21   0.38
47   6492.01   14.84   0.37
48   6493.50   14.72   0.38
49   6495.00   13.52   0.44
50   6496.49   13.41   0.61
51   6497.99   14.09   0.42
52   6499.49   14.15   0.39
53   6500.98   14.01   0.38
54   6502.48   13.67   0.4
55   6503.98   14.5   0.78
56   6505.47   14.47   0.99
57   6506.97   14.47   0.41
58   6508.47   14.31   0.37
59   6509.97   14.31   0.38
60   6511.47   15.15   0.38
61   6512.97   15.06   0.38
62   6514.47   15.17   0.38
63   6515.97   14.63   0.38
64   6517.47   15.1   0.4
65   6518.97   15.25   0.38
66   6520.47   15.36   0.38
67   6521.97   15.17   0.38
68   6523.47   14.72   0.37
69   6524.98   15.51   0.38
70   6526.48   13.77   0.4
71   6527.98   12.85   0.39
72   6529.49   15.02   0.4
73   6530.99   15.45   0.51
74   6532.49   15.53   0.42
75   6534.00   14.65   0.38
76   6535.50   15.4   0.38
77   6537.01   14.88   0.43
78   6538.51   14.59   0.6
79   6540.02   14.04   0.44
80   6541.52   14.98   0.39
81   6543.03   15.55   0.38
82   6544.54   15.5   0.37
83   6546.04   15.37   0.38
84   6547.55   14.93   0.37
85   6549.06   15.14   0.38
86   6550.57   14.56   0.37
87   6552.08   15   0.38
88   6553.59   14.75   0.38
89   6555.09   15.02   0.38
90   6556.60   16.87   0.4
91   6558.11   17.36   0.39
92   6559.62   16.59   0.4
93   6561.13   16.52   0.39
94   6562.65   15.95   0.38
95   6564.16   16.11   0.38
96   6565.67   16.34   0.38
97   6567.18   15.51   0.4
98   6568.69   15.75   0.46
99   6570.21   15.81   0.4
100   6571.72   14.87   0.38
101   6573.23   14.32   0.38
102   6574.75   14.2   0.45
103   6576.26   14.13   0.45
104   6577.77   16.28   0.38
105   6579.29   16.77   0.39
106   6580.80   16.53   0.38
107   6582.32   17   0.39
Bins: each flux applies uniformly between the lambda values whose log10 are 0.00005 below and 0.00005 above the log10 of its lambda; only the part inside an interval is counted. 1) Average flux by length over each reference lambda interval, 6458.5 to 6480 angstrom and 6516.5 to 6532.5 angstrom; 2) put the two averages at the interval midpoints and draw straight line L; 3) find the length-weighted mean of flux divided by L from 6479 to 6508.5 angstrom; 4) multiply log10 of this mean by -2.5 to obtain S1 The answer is 0.04 mag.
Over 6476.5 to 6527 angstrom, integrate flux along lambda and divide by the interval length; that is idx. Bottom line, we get 14.5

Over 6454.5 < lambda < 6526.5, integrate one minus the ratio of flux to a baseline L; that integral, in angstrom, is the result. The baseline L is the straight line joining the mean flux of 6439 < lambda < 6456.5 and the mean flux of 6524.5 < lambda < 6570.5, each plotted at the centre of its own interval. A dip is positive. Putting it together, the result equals 1.2 angstrom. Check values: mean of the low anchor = 14.6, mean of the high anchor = 15.3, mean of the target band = 14.6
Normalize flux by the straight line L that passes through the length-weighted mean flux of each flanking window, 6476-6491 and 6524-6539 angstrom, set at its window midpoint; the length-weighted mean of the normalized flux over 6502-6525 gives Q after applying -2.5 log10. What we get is -0.01 mag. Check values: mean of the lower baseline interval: 14.5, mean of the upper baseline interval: 14.8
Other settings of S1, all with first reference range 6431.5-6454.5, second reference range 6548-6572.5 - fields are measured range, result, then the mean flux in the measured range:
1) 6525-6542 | 0.06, 14.7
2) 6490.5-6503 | 0.08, 14.1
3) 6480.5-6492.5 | 0.05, 14.4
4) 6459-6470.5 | 0.00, 14.8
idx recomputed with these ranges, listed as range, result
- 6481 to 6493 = 14.4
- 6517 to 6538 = 14.9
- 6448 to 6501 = 14.6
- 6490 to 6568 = 15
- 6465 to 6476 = 14.8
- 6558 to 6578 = 15.6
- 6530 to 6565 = 15.4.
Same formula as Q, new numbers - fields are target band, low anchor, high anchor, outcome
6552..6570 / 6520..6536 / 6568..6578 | -0.075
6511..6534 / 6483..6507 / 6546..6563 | -0.002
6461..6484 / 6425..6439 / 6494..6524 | -0.013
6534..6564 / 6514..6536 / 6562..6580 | -0.014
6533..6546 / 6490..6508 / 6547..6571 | 0.019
